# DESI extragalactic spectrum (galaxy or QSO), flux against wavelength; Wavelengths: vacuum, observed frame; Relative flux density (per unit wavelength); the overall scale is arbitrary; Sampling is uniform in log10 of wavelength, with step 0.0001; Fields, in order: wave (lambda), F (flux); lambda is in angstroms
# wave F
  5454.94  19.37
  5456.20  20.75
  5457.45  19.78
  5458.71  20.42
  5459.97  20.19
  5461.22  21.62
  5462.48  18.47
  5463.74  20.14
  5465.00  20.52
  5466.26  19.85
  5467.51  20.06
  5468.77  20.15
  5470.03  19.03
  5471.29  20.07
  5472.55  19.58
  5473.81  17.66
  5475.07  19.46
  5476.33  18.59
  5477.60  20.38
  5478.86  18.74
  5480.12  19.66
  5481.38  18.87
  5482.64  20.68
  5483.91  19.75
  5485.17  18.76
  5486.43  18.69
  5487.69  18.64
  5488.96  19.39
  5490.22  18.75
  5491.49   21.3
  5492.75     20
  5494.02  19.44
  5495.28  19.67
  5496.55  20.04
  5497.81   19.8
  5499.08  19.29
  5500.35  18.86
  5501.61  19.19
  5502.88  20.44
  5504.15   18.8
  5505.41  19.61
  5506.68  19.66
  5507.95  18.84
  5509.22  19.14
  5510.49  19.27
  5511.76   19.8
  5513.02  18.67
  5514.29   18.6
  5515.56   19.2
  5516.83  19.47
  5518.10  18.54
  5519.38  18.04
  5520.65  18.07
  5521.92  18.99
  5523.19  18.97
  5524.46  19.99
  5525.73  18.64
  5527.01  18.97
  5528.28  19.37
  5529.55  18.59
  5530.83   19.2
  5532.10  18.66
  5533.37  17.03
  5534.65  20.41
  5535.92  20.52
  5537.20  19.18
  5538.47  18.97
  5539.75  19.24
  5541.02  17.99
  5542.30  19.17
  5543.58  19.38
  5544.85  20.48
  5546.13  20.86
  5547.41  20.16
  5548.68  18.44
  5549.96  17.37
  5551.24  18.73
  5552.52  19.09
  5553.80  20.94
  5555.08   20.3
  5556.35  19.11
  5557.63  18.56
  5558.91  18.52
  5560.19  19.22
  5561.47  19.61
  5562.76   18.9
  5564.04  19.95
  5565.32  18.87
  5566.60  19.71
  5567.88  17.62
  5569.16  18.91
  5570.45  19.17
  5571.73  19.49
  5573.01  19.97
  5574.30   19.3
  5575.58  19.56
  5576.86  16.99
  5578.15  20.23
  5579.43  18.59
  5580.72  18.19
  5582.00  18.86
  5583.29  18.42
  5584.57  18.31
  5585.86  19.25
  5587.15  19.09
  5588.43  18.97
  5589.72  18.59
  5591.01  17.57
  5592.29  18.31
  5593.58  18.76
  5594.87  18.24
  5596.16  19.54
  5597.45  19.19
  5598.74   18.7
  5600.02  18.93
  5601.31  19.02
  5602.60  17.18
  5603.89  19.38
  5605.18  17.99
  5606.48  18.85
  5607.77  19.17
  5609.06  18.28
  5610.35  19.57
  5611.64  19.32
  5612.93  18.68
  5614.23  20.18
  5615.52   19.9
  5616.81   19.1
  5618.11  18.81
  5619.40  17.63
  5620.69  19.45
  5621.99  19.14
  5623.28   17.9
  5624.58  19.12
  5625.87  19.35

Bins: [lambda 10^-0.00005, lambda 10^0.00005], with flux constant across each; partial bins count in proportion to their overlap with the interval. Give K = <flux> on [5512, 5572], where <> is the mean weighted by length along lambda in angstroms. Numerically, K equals 19.1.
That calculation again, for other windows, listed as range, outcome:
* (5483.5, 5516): 19.4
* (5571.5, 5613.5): 18.8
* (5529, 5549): 19.3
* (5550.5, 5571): 19.2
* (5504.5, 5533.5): 19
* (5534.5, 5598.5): 19.1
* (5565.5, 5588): 18.9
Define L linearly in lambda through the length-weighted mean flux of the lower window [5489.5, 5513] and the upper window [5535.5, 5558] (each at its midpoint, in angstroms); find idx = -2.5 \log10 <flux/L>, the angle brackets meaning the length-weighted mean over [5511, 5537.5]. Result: 0.03 mag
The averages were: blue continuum 19.5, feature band 19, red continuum 19.4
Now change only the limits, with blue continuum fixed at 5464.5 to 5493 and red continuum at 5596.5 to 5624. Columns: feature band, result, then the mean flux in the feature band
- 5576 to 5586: 0.02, 18.6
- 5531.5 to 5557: -0.01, 19.3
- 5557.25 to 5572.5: 0.00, 19.1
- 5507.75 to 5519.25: 0.02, 19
